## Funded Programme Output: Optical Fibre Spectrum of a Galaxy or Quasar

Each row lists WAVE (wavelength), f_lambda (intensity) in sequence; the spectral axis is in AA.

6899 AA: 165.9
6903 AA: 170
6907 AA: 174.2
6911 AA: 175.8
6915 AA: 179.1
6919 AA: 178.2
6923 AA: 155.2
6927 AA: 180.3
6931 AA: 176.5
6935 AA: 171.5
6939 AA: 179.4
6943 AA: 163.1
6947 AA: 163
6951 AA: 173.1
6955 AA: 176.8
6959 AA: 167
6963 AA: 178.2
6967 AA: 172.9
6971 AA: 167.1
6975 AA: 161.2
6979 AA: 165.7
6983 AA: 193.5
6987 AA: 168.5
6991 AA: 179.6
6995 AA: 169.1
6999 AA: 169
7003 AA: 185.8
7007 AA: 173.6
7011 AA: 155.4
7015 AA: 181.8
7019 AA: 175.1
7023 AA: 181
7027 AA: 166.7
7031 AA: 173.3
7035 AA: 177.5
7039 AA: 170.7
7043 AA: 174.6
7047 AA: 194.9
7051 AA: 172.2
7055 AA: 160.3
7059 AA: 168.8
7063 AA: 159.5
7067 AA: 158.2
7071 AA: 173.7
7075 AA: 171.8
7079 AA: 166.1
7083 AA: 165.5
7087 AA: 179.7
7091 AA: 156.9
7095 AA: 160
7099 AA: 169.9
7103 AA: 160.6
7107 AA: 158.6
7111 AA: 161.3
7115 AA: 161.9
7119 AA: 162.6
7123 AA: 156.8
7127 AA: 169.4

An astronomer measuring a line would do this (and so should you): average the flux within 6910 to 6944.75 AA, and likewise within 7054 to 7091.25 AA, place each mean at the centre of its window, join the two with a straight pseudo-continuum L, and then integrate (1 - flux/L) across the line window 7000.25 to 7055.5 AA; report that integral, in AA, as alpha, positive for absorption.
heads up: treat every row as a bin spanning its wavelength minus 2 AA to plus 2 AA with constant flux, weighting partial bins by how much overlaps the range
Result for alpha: -2.0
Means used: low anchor 173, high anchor 167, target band 175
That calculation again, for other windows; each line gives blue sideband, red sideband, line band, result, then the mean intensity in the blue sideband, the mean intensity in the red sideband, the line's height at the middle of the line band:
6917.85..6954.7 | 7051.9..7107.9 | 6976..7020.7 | -1.41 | 171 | 165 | 169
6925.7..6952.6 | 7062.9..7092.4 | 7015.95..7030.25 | -0.48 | 172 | 167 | 169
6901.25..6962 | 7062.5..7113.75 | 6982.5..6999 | -0.55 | 172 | 165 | 170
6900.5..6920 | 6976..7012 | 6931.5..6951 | 0.48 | 175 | 174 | 174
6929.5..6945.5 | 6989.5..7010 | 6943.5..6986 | 0.41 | 172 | 174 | 173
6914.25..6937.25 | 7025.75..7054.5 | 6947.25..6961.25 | 0.20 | 173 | 175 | 174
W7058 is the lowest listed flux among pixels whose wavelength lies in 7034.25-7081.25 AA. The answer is 158.2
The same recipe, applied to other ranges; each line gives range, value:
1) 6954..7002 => 161.2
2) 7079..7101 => 156.9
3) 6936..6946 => 163.1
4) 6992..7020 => 155.4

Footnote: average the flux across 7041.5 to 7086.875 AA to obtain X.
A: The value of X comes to 170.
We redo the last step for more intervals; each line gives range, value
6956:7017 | 173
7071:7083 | 169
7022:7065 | 172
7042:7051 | 183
